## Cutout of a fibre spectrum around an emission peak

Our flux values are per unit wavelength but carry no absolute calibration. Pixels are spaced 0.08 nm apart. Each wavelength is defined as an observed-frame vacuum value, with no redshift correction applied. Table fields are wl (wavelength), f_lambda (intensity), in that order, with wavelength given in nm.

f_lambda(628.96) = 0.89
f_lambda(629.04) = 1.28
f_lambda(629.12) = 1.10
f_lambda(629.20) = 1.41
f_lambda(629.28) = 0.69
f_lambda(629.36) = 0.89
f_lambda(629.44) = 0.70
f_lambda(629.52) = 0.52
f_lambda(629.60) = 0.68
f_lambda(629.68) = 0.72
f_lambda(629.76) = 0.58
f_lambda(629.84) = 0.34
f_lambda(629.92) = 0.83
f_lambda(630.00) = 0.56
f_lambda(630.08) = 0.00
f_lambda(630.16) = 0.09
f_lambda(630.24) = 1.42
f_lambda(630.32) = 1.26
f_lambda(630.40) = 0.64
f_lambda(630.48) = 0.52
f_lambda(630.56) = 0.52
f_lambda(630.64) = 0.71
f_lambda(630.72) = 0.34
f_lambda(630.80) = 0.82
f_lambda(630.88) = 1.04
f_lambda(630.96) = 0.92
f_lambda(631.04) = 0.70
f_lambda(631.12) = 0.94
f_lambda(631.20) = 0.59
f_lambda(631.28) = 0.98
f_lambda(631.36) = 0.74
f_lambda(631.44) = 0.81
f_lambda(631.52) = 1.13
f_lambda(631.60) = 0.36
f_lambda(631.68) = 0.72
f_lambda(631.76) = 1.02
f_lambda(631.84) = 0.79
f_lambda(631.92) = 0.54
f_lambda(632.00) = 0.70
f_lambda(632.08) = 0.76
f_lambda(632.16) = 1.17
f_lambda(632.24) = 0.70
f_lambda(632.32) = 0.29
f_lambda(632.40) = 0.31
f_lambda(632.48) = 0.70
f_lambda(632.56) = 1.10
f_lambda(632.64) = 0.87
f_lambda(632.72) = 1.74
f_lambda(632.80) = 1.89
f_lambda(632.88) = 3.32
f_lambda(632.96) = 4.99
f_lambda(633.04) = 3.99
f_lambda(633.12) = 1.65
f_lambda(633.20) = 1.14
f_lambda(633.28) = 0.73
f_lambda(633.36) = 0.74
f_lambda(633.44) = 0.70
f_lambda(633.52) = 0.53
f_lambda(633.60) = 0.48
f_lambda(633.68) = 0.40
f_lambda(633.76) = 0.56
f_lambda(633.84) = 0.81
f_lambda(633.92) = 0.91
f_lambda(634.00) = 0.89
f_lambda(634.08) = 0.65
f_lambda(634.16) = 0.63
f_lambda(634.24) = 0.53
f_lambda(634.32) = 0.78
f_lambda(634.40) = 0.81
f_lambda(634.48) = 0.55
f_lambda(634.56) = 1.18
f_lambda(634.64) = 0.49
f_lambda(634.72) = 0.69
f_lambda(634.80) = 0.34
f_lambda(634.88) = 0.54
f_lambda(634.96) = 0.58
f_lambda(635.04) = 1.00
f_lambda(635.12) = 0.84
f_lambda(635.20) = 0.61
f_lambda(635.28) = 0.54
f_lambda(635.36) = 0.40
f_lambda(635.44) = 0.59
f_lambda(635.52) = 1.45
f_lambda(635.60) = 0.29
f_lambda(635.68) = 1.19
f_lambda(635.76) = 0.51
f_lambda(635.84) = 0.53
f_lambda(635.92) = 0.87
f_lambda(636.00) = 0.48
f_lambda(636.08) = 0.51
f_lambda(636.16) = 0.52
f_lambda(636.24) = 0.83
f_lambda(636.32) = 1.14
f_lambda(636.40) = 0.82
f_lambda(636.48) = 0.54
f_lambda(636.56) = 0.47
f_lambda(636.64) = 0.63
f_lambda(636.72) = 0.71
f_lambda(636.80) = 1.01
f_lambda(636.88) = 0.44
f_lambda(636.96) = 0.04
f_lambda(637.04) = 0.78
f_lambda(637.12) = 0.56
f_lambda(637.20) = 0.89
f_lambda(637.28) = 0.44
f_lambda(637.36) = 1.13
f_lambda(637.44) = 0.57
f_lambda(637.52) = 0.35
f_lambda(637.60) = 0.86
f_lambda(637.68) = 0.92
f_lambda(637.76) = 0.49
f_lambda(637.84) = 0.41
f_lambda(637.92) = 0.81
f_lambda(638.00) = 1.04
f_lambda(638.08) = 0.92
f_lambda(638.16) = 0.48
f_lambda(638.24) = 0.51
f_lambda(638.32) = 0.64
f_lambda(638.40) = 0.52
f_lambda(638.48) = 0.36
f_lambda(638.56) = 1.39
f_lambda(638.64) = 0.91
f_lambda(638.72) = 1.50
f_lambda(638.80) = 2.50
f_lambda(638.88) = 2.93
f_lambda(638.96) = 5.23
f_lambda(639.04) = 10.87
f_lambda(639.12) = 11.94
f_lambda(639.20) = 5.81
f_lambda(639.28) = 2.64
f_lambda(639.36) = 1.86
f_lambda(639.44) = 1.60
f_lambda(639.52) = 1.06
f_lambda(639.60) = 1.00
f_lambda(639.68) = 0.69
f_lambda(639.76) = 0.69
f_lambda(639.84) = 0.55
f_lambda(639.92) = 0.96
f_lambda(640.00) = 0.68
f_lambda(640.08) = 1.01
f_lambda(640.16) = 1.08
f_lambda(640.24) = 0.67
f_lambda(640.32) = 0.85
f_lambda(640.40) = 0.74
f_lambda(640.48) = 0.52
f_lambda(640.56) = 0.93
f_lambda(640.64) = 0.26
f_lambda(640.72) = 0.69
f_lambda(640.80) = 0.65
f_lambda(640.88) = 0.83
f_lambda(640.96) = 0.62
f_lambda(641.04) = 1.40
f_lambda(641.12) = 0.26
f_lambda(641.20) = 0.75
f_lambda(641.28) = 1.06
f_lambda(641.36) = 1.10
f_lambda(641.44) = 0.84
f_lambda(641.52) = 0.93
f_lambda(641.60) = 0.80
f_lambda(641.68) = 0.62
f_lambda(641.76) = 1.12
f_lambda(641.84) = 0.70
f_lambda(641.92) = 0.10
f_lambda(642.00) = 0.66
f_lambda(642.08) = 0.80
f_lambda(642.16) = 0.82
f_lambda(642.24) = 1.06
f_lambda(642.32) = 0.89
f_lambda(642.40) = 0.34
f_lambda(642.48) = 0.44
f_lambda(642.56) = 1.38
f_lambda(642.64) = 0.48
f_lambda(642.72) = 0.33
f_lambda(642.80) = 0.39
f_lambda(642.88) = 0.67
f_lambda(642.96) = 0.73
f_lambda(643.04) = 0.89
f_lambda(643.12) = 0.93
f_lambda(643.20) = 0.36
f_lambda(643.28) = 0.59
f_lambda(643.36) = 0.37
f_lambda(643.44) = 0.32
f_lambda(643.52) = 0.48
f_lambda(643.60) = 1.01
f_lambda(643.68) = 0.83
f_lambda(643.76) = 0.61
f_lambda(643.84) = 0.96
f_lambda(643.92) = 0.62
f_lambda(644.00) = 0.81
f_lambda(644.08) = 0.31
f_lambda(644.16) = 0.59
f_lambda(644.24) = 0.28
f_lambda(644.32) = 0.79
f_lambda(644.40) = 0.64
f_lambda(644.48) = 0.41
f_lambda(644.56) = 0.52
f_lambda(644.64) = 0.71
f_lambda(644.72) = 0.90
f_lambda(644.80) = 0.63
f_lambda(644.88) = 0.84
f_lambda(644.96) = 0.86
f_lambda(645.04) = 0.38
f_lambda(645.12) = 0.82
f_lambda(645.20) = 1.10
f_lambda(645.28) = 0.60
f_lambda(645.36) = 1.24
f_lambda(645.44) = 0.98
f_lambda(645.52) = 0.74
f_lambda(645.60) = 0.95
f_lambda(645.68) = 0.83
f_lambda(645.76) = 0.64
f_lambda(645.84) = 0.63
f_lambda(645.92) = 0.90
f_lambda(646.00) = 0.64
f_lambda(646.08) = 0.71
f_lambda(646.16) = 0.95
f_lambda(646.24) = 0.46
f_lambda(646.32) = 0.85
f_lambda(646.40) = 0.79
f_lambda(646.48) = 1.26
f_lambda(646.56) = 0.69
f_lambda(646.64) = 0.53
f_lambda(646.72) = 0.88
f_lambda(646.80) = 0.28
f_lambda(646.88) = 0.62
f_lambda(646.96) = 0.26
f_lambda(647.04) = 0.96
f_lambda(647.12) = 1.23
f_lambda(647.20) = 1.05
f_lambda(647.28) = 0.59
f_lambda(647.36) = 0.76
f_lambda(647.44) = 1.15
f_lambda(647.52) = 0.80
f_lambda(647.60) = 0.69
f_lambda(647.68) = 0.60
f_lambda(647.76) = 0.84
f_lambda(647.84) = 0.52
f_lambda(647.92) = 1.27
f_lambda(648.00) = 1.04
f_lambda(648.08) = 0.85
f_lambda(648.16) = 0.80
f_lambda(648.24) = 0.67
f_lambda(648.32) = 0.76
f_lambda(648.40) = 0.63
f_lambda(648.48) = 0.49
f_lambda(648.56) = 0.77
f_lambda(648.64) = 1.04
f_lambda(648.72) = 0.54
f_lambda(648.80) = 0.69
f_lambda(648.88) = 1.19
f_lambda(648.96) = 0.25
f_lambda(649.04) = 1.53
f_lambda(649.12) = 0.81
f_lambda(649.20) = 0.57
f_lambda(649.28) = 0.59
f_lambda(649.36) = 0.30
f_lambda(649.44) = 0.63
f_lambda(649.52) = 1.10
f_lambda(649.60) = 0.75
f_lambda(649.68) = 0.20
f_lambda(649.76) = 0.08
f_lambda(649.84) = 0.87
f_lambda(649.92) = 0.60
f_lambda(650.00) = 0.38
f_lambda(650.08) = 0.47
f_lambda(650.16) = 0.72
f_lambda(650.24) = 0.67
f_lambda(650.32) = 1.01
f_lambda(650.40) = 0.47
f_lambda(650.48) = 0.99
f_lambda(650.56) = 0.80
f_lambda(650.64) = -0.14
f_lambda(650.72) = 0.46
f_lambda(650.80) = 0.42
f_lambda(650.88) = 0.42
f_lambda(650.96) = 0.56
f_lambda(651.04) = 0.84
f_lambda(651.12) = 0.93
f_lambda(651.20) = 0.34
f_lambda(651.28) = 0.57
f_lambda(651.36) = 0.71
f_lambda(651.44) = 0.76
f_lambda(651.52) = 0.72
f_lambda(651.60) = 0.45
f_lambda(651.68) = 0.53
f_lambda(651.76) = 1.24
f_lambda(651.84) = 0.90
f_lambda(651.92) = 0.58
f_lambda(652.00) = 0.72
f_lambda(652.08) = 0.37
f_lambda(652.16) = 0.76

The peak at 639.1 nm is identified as [O III]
